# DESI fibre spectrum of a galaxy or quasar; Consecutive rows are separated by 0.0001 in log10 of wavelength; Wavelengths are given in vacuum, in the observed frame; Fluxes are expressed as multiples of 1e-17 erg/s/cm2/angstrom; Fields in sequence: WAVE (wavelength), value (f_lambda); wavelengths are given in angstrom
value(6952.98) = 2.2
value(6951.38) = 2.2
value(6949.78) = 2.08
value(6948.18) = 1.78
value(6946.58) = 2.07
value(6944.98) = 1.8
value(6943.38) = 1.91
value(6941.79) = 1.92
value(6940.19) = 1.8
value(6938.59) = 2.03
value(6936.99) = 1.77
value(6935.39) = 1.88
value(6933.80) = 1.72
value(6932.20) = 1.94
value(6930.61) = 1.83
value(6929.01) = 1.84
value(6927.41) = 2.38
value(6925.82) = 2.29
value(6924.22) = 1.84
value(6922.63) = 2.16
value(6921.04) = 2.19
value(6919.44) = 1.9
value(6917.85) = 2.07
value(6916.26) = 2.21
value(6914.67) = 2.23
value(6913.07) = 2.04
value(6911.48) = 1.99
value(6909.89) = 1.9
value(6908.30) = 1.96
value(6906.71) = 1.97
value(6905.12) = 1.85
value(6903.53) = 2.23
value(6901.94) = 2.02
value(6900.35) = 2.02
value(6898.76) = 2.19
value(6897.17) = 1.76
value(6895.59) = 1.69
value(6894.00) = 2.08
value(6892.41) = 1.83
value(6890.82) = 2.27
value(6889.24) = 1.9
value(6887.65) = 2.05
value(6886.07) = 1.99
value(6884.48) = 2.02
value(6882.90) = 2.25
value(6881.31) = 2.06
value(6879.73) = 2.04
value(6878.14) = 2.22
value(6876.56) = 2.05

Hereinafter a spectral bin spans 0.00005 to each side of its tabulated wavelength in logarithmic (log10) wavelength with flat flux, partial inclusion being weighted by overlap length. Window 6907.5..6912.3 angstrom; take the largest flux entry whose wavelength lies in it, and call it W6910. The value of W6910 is 1.99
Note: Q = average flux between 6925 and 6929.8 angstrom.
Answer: 2.17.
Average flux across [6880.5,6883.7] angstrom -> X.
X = 2.16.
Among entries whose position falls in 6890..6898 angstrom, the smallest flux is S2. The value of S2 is 1.69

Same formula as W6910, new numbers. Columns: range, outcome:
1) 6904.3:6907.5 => 1.97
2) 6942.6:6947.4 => 2.07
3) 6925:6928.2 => 2.38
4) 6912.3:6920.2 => 2.23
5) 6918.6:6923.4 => 2.19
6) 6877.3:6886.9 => 2.25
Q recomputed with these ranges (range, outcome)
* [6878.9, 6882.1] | 2.05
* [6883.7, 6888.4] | 2.02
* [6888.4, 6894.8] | 2.02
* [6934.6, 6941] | 1.87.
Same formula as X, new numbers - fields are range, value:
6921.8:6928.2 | 2.17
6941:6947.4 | 1.93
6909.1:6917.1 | 2.07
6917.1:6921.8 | 2.05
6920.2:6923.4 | 2.17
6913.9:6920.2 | 2.11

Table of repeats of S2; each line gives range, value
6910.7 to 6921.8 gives 1.9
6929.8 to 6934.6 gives 1.72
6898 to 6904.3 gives 2.02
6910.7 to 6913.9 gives 1.99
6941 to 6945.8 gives 1.8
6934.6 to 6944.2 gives 1.77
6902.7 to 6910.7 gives 1.85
